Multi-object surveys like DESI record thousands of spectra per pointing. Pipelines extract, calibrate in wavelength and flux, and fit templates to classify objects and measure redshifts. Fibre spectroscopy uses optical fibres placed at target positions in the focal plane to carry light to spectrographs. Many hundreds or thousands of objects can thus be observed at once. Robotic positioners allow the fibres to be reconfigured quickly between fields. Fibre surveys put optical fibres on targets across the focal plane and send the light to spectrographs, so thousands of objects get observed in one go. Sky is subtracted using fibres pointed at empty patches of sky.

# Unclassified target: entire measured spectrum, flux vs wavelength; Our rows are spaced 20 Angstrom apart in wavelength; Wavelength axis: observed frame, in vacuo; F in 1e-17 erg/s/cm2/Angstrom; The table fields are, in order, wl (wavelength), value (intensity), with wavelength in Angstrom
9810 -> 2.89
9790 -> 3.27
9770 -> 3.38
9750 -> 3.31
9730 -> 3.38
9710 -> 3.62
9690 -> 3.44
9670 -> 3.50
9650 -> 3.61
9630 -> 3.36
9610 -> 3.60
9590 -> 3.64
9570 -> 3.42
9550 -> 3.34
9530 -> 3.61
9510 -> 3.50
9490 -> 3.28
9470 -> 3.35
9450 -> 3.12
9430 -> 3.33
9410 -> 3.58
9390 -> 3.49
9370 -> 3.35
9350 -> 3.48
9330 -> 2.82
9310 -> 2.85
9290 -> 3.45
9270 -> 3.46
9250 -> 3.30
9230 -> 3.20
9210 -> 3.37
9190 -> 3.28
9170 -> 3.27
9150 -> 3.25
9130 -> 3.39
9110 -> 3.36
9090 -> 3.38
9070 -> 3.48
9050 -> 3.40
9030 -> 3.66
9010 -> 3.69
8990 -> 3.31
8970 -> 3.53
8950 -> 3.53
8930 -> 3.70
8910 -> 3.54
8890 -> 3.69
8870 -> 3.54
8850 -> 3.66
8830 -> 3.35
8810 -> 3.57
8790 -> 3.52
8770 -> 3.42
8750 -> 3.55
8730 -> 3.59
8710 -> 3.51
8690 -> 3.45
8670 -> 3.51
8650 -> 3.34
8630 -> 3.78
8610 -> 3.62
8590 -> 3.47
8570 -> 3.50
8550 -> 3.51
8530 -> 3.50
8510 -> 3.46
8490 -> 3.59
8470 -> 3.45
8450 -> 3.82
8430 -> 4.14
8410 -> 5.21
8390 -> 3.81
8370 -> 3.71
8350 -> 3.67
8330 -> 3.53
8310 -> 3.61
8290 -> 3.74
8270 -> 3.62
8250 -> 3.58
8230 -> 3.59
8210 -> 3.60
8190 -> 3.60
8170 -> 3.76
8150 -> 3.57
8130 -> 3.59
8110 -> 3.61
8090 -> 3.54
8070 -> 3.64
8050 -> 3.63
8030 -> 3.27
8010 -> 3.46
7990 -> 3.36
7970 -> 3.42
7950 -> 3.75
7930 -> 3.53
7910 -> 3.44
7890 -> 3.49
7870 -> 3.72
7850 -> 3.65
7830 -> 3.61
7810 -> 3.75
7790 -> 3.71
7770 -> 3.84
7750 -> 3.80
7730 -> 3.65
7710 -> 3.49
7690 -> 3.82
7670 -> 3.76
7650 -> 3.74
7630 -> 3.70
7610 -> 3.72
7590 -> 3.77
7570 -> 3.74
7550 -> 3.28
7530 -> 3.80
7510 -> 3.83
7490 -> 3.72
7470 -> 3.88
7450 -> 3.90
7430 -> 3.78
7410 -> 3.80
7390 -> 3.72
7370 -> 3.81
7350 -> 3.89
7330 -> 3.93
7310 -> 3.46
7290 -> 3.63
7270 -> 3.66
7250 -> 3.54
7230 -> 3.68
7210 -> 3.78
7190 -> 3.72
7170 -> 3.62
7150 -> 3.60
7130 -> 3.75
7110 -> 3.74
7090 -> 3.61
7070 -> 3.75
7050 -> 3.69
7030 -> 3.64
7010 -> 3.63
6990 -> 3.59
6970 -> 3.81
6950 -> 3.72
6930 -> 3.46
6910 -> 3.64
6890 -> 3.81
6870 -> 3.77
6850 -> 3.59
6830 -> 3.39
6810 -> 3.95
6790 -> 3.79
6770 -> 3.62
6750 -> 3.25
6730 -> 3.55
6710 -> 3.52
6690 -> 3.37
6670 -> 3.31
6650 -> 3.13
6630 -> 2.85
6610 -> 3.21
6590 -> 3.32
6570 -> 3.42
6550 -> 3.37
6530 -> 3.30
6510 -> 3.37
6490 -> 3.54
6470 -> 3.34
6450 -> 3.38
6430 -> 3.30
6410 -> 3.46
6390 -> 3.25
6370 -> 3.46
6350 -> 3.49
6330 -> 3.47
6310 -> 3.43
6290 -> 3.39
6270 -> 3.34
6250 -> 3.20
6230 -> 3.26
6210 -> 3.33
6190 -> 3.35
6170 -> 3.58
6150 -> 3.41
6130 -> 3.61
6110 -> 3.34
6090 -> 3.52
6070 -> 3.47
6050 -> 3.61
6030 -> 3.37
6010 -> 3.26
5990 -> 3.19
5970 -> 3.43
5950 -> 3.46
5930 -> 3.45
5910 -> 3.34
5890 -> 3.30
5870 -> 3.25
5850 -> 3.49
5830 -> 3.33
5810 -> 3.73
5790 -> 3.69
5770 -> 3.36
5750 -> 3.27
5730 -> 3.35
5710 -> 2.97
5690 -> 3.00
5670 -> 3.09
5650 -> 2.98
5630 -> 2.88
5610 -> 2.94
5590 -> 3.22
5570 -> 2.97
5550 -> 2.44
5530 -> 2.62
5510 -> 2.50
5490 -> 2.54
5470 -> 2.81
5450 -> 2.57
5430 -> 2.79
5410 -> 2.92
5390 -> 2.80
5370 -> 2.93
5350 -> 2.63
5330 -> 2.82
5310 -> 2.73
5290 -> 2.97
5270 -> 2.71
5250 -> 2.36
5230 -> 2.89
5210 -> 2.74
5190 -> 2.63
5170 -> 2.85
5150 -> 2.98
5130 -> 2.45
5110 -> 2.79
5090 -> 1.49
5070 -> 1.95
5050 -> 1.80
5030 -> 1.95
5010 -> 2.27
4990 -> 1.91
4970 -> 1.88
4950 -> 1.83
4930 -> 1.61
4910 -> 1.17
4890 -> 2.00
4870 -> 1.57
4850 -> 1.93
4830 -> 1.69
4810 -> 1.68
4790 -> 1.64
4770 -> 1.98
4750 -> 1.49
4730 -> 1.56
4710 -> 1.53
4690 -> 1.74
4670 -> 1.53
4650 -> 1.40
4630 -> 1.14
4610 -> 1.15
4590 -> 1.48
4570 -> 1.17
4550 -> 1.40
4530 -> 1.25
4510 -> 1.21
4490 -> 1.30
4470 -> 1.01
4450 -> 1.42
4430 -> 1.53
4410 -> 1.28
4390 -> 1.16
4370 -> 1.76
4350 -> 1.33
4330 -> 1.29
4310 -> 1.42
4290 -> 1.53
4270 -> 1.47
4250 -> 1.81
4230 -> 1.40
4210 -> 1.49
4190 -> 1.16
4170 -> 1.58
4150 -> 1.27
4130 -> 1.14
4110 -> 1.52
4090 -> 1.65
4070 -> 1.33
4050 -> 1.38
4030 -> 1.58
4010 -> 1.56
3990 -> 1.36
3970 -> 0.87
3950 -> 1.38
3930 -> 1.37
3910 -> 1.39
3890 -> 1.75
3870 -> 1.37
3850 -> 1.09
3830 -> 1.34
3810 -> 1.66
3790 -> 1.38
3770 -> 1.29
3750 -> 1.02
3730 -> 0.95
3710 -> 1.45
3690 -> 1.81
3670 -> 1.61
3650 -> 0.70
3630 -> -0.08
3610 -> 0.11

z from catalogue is 0.28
